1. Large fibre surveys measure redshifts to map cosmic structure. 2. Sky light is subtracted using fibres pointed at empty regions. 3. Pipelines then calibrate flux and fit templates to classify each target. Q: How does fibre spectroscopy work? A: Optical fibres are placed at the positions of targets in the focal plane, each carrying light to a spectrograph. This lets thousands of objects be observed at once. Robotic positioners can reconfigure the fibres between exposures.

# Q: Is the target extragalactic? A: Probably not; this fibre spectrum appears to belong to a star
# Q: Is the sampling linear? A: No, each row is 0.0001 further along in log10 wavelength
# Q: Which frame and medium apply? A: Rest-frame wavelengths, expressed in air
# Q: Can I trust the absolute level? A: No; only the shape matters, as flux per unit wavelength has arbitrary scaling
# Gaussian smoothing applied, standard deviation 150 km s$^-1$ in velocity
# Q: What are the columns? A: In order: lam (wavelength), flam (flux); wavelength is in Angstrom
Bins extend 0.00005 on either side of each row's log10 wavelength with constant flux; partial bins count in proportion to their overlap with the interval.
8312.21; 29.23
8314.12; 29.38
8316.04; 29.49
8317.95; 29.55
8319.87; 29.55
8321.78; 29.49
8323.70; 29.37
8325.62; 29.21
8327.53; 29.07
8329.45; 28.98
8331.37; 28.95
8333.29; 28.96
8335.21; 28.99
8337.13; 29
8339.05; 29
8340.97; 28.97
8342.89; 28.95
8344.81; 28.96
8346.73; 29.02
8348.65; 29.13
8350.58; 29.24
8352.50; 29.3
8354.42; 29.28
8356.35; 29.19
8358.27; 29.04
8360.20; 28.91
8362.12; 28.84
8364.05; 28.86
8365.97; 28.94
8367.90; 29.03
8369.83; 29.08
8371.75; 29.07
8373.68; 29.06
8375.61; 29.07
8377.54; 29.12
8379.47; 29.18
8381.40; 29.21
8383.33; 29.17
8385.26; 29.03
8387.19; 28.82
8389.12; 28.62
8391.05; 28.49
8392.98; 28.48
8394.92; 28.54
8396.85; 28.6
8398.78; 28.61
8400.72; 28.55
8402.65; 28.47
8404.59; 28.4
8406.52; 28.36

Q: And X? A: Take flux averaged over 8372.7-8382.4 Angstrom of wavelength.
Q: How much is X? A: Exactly 29.1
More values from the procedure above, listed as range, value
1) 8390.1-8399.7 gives 28.5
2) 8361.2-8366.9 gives 28.9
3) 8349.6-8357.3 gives 29.2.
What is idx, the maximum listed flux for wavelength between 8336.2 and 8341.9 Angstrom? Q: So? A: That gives 29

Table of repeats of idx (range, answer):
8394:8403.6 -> 28.61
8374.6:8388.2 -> 29.21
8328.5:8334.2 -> 28.98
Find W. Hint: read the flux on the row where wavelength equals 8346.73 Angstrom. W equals 29.02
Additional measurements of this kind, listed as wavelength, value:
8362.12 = 28.84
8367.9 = 29.03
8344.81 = 28.96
